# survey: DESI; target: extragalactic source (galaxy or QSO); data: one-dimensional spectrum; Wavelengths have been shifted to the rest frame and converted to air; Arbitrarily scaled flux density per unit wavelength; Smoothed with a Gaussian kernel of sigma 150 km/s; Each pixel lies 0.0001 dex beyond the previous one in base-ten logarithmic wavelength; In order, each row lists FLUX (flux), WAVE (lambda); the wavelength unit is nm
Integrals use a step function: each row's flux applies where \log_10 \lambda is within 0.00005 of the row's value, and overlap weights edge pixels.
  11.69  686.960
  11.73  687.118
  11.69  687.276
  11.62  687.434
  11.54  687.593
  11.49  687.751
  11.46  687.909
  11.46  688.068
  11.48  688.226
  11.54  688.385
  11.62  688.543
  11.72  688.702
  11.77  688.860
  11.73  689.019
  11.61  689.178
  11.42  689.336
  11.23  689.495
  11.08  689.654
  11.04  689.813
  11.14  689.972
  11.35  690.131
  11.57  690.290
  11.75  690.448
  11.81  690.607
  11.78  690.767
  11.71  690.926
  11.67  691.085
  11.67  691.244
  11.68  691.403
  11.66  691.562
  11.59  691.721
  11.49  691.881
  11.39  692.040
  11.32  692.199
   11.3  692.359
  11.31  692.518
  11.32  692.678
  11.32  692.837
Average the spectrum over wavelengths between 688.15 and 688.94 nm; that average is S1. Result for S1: 11.6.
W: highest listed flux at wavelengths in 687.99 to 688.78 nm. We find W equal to 11.72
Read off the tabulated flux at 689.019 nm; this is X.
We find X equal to 11.73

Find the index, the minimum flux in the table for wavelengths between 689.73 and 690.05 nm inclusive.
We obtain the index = 11.04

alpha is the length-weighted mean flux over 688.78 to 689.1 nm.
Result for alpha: 11.7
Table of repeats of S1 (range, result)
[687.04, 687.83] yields 11.6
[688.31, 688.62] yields 11.6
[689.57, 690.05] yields 11.1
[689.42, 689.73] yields 11.1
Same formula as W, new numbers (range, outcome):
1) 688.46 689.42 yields 11.77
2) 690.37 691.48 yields 11.81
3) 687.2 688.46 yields 11.69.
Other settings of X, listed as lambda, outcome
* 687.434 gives 11.62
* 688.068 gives 11.46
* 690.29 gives 11.57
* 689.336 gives 11.42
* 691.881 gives 11.49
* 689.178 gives 11.61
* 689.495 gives 11.23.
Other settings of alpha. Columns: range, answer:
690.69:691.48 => 11.7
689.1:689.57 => 11.4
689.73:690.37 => 11.3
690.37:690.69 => 11.7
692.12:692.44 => 11.3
